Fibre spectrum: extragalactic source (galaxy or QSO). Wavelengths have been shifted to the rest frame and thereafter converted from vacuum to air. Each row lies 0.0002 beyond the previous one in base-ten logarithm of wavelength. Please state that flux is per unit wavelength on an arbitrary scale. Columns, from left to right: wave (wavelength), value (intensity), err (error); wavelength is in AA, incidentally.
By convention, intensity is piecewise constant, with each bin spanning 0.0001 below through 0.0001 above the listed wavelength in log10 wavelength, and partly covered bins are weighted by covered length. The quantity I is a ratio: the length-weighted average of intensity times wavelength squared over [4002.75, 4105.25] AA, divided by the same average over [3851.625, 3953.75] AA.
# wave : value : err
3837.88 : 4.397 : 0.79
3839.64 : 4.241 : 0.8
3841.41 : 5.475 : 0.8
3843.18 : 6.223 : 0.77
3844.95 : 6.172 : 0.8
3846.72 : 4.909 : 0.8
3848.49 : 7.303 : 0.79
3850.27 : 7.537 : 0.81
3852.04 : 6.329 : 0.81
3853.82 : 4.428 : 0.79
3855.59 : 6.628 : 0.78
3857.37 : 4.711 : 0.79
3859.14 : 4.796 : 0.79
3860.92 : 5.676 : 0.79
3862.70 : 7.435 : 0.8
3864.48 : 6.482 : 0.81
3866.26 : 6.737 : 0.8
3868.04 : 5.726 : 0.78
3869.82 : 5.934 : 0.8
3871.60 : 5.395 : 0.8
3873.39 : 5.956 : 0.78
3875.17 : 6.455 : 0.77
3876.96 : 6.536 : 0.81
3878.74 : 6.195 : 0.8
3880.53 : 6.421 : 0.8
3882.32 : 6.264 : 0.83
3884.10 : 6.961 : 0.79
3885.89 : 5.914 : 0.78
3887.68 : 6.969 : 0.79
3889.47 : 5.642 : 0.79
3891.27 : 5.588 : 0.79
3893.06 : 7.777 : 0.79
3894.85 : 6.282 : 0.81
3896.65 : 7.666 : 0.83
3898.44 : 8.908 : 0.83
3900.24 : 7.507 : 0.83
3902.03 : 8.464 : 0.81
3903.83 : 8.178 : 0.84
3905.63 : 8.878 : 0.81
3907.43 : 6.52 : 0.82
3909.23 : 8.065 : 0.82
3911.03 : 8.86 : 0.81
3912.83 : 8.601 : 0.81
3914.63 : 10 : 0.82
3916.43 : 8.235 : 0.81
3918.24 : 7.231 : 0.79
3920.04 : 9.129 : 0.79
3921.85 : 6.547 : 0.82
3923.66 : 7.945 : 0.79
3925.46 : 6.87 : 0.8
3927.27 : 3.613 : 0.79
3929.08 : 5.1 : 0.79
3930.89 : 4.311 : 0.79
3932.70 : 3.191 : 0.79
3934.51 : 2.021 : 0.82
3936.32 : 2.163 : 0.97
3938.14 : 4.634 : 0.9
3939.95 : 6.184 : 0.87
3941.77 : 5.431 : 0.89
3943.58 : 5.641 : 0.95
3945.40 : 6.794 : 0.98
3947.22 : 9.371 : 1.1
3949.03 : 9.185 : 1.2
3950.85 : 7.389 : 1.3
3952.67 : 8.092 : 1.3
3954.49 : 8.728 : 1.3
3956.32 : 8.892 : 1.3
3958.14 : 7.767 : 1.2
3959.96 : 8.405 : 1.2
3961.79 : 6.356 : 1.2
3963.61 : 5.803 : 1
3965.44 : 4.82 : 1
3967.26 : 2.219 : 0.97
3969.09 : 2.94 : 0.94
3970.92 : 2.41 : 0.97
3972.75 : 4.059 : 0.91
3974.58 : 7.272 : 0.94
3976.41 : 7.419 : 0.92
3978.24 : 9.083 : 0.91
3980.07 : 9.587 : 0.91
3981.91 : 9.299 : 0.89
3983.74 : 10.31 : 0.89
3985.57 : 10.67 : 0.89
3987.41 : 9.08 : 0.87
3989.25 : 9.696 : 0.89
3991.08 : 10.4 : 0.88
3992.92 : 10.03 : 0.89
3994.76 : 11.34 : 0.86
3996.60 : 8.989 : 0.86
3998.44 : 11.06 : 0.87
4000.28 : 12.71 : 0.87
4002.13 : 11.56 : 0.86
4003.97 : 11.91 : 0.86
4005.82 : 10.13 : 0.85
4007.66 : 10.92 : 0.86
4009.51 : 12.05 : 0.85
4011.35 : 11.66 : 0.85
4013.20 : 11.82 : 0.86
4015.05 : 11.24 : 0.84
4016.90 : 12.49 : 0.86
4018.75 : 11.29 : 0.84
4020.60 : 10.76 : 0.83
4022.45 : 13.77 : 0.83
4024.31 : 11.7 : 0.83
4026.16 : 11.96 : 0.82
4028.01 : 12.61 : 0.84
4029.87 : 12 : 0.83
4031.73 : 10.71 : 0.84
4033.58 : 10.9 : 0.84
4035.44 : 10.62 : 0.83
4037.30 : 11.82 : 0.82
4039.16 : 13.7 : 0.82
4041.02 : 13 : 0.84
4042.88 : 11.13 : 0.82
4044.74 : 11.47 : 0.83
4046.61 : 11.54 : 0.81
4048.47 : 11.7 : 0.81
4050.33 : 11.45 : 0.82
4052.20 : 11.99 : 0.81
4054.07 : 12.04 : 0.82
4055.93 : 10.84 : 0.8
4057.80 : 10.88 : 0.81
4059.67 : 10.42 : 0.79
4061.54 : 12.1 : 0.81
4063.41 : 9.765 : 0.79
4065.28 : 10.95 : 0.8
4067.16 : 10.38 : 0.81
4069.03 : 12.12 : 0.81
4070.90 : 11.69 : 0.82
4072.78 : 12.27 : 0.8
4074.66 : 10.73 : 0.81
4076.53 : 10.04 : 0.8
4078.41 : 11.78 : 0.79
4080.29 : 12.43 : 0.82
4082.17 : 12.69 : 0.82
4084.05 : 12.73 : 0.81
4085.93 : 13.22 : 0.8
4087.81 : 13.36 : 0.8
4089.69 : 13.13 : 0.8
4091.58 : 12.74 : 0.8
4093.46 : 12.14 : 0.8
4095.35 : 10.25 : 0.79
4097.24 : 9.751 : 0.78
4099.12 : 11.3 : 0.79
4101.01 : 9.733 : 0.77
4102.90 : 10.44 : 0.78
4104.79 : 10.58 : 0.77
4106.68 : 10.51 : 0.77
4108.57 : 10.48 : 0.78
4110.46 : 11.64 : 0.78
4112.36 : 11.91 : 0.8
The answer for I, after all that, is 1.9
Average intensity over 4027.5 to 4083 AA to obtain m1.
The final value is 11.5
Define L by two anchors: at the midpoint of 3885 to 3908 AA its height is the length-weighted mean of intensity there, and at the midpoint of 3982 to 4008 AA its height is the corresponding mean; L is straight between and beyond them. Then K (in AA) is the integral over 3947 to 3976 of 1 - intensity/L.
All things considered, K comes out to 9.1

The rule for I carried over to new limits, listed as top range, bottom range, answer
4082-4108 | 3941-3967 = 1.72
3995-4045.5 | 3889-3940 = 1.83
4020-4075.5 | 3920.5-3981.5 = 1.98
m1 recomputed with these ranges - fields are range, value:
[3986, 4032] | 11.3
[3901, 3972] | 6.53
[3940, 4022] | 8.81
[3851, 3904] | 6.45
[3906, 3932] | 7.22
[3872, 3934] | 6.92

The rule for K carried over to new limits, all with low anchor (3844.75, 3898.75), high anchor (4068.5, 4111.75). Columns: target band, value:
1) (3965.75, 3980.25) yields 5.6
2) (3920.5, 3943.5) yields 8.3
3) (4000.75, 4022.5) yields -4.3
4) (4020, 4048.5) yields -4.6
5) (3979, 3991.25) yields -1.1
